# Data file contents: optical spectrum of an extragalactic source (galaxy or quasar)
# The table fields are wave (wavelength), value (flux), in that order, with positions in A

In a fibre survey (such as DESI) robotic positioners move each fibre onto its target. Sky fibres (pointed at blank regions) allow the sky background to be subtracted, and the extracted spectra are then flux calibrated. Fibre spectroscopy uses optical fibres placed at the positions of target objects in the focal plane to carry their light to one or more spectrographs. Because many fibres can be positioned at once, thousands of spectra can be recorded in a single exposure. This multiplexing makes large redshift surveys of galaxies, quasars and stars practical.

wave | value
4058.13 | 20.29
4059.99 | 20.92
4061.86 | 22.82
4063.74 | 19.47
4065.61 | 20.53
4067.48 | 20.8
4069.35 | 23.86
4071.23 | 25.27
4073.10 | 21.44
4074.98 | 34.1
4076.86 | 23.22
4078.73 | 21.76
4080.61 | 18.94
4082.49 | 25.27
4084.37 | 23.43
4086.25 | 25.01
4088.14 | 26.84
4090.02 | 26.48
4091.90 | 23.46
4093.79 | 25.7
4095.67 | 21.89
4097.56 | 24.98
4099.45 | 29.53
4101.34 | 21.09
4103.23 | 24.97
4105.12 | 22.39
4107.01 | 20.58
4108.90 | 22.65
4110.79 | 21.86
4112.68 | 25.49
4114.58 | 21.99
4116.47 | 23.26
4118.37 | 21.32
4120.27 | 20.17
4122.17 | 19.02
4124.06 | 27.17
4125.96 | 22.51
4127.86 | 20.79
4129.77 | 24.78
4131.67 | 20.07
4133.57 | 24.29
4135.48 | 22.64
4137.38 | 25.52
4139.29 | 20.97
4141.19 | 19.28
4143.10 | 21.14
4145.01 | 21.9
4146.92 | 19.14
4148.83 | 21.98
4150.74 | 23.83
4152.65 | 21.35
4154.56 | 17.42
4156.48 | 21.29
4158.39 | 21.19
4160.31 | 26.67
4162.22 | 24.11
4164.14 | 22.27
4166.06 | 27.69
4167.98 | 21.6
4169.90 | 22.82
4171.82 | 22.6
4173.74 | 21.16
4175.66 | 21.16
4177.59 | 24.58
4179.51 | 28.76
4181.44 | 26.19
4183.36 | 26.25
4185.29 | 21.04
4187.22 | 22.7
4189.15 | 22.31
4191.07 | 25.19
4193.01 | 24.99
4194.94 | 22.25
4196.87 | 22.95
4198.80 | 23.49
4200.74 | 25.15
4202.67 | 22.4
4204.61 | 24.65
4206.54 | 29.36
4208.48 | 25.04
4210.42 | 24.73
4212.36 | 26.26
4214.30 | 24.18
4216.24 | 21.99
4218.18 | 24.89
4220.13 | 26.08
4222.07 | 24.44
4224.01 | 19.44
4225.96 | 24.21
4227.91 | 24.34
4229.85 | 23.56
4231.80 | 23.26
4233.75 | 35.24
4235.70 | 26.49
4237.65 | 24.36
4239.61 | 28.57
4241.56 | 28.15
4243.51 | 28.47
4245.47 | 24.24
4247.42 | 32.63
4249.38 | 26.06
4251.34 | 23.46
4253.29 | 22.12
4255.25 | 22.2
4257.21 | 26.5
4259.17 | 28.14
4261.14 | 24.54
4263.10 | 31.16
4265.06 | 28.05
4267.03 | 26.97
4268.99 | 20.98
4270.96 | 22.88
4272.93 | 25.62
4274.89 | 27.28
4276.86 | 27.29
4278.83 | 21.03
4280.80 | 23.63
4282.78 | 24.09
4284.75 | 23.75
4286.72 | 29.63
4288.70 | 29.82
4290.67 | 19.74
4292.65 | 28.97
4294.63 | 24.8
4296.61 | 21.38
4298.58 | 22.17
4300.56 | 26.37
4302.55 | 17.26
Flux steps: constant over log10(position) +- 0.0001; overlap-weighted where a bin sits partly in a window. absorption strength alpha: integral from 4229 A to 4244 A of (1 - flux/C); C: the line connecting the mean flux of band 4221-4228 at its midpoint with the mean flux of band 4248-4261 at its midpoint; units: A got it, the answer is -2.2 A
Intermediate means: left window 23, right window 25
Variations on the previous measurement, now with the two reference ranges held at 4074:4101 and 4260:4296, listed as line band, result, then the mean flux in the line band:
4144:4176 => 3.7 A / 22.3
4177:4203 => 1.1 A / 24.2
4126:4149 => 2.9 A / 21.9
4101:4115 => 1.3 A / 22.7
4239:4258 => -0.6 A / 26.2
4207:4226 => 0.8 A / 24.3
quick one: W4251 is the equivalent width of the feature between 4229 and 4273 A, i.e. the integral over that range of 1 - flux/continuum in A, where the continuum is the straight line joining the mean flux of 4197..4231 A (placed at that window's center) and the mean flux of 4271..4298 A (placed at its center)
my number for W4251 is -2.80 A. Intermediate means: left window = 24.3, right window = 25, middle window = 26.3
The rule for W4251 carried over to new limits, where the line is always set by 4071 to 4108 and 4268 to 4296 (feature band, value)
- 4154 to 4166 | 0.88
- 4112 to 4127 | 1.13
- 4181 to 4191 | 0.37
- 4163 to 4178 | 0.99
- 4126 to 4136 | 0.79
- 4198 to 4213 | -0.28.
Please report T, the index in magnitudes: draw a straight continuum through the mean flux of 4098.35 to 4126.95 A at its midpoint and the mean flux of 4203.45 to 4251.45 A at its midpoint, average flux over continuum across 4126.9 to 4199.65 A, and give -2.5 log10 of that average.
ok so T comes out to 0.06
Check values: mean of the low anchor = 22.9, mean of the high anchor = 25.8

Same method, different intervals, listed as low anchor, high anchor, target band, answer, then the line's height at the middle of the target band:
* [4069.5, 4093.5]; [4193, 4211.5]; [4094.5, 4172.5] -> 0.090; 24.6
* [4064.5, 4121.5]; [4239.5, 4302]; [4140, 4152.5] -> 0.141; 24.2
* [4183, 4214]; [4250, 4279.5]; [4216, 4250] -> -0.051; 24.8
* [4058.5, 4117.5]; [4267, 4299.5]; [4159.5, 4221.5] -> -0.005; 24.1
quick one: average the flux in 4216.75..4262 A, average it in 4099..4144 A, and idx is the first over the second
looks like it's 1.14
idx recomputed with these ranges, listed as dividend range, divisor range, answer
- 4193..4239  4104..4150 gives 1.12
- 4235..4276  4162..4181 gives 1.10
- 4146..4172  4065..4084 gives 0.95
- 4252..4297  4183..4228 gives 1.05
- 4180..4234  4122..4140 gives 1.06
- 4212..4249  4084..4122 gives 1.10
